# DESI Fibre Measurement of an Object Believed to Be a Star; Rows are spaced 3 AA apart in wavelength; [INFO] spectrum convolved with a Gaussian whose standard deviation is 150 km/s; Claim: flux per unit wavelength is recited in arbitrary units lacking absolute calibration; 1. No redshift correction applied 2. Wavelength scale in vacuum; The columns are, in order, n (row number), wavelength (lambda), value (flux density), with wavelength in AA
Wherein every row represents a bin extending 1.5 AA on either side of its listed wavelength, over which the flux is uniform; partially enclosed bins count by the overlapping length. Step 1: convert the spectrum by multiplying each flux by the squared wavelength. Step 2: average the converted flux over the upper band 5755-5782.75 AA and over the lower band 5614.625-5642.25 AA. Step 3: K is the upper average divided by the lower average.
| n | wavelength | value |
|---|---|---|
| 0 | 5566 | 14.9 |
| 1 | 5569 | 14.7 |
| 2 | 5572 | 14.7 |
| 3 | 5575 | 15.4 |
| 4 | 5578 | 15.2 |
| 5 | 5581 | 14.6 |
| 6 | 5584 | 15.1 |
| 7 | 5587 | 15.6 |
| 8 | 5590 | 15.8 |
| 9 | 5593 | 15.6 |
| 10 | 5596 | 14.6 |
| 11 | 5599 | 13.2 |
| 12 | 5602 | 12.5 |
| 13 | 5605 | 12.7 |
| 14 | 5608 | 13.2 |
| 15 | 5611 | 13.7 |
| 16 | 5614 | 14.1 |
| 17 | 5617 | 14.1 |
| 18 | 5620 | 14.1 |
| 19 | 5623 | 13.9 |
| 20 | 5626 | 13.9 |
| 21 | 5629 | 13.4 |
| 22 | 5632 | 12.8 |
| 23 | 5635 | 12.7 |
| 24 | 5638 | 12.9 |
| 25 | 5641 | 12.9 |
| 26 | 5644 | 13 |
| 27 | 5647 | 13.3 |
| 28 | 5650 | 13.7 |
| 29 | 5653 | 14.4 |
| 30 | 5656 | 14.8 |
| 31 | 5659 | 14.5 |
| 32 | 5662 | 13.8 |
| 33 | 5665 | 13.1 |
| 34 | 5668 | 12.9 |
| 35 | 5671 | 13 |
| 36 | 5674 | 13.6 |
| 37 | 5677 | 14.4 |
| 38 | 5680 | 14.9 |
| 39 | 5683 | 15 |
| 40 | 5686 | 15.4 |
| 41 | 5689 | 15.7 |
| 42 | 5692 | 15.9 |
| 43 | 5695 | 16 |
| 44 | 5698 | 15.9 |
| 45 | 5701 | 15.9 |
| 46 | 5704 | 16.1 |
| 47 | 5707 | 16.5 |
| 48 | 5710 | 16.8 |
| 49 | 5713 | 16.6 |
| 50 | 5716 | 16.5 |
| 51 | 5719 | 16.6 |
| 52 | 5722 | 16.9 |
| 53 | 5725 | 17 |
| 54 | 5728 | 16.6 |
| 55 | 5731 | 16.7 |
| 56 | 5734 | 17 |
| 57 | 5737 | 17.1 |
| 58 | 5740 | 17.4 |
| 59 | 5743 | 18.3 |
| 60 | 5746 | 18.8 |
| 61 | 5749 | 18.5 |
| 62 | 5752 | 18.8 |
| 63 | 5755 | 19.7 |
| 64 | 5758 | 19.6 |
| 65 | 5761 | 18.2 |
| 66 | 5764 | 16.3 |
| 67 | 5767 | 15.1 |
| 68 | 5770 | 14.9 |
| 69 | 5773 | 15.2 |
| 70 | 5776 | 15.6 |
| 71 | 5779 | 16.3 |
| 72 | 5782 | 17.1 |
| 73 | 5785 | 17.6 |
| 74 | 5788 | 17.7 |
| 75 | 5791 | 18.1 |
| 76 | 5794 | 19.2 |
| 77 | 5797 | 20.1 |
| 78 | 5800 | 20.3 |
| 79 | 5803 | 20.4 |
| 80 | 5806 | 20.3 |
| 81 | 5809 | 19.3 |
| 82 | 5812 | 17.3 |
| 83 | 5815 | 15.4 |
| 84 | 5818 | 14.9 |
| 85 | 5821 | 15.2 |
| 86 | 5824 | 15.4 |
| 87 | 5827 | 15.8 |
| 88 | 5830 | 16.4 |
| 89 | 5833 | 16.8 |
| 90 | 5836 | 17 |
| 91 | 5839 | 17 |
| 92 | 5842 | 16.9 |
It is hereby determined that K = 1.30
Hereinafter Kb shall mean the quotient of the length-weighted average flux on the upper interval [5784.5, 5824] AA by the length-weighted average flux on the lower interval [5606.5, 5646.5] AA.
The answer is 1.3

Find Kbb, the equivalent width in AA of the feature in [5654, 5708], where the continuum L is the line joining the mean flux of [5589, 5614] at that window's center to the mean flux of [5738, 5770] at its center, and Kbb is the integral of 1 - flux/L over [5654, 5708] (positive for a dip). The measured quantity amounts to 3.92 AA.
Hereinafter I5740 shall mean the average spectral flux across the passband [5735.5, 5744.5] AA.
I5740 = 17.6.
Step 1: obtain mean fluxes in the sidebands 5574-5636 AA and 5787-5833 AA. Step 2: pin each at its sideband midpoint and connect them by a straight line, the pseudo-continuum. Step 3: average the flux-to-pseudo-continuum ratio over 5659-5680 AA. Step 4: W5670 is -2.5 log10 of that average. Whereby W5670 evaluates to 0.12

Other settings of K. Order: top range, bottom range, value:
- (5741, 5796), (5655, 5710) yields 1.21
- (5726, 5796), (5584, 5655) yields 1.33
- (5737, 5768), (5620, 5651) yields 1.42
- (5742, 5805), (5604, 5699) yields 1.34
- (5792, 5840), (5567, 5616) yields 1.32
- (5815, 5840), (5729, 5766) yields 0.92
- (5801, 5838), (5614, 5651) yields 1.36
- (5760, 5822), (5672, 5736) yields 1.12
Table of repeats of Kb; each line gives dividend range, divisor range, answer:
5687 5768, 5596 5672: 1.26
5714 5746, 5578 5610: 1.19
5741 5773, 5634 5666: 1.30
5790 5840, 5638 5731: 1.17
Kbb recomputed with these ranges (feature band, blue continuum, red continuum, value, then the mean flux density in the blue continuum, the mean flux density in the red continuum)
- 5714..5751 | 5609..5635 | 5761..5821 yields -2.7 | 13.7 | 17.4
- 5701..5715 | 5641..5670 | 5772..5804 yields -1.0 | 13.7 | 18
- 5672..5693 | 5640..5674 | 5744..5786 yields -0.6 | 13.6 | 17.3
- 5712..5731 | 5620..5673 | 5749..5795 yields -1.1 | 13.5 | 17.3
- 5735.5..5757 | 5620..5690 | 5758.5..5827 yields -3.1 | 13.8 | 17.3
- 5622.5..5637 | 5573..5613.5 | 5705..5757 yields 1.8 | 14.4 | 17.4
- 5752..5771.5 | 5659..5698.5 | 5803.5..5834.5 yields -1.9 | 14.5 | 16.8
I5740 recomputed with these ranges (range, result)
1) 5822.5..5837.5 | 16.3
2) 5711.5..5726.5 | 16.7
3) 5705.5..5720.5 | 16.6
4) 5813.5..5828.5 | 15.3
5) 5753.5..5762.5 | 19.2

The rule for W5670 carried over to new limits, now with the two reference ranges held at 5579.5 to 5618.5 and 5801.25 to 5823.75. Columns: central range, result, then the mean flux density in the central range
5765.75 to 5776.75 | 0.11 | 15.2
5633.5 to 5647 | 0.15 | 12.9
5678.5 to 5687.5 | 0.03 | 15.1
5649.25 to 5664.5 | 0.07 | 14.2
